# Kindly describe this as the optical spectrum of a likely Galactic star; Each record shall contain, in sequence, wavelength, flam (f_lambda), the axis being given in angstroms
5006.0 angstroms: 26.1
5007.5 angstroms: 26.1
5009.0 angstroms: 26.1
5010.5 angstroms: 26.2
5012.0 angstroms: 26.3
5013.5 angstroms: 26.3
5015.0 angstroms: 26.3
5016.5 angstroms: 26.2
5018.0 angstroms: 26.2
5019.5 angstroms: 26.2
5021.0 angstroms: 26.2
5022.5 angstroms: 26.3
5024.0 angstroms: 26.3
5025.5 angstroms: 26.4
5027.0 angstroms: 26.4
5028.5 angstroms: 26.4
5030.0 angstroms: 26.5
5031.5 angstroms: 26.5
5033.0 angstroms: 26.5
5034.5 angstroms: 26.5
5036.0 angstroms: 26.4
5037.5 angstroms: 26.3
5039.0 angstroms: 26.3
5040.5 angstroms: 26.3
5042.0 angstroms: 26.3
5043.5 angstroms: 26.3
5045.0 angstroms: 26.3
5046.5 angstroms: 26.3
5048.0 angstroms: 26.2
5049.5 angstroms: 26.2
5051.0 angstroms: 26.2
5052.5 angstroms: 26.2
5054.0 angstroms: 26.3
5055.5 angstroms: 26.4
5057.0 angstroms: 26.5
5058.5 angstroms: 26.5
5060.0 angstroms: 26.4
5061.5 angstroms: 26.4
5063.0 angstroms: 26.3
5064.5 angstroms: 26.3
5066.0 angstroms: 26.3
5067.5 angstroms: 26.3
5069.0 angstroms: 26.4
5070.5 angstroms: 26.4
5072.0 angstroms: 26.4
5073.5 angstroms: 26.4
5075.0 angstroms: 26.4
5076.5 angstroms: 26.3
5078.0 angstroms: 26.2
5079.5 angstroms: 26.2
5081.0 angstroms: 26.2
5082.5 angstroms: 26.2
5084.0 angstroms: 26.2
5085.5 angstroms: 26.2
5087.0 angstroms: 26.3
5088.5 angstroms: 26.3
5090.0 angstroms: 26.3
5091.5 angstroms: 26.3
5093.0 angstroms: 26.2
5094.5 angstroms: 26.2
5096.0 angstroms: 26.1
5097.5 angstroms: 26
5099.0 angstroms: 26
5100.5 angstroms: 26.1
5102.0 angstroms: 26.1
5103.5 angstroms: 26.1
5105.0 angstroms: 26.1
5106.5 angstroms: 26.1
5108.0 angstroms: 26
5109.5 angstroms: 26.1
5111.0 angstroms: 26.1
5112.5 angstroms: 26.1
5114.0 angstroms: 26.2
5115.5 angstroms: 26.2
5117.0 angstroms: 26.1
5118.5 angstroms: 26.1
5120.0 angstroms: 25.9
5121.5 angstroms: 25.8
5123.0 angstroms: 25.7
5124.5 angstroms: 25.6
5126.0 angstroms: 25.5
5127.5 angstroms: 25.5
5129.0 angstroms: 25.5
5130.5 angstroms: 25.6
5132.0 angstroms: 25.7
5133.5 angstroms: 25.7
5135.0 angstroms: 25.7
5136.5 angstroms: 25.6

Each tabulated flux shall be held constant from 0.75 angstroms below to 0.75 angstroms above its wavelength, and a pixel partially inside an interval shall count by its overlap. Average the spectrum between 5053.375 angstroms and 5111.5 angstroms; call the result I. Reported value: 26.2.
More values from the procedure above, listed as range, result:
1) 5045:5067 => 26.3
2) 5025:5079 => 26.4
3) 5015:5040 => 26.3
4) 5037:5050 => 26.3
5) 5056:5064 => 26.4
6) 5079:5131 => 26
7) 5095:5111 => 26.1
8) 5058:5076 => 26.4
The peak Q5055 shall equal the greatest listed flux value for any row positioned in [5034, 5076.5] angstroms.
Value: 26.5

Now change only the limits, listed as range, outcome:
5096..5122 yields 26.2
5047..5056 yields 26.4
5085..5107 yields 26.3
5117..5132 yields 26.1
